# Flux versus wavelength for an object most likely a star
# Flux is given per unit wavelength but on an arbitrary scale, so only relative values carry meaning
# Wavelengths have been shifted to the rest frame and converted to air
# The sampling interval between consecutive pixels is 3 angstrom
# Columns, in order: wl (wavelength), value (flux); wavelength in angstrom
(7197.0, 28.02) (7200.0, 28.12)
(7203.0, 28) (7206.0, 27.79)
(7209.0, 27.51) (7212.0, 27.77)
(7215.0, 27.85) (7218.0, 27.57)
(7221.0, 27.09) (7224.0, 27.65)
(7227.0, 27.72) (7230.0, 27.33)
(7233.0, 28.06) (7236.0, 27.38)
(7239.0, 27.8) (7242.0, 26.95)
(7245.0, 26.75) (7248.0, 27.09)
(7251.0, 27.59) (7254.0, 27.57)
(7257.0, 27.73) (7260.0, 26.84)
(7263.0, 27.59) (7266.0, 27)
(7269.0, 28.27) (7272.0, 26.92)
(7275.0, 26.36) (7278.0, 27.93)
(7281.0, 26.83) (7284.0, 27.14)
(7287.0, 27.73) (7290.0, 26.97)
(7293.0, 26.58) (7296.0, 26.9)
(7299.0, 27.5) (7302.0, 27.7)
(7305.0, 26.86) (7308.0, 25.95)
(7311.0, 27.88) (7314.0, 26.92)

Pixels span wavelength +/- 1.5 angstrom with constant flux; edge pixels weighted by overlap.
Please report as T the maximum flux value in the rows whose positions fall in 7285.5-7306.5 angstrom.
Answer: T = 27.73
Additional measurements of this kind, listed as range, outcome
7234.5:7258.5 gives 27.8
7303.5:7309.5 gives 26.86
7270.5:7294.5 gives 27.93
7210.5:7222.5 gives 27.85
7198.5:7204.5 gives 28.12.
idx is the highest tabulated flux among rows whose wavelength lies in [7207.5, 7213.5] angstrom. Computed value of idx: 27.77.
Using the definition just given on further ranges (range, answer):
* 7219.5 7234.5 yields 28.06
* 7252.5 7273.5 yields 28.27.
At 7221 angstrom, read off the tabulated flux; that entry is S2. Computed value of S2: 27.09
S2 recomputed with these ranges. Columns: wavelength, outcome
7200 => 28.12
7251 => 27.59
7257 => 27.73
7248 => 27.09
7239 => 27.8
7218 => 27.57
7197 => 28.02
